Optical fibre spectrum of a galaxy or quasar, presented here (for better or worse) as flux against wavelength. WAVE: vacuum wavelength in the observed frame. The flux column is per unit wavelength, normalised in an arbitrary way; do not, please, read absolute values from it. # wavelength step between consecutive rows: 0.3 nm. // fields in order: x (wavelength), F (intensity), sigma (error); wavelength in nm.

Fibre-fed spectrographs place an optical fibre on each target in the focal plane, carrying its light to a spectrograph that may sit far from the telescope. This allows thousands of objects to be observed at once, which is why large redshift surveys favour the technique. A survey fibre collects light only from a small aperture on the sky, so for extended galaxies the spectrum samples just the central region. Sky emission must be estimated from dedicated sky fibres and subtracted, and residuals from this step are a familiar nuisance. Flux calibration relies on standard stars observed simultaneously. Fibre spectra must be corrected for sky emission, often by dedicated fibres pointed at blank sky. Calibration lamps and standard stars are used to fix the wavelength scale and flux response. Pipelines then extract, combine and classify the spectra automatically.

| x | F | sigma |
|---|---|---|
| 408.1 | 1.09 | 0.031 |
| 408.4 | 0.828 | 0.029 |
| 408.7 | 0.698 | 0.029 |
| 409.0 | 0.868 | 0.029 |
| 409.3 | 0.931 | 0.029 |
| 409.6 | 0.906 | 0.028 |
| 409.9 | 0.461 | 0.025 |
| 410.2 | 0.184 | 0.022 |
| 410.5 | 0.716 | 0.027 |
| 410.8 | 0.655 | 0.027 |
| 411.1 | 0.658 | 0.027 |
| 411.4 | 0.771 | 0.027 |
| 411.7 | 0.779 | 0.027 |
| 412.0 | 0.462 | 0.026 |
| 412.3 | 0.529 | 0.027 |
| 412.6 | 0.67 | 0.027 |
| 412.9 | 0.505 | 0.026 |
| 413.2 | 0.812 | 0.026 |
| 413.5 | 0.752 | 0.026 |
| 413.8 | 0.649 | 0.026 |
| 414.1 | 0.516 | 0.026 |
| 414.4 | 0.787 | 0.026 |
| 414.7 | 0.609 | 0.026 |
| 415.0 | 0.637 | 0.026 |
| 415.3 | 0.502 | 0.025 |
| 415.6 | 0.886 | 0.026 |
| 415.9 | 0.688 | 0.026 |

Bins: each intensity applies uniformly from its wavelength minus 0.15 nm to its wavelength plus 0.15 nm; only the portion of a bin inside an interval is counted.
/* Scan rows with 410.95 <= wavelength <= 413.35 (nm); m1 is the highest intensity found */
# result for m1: 0.812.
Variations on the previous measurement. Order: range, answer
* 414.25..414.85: 0.787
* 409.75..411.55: 0.771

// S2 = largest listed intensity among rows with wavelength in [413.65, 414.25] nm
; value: 0.649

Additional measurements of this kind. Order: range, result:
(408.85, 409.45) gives 0.931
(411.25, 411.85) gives 0.779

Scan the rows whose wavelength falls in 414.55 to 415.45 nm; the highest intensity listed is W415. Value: 0.637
